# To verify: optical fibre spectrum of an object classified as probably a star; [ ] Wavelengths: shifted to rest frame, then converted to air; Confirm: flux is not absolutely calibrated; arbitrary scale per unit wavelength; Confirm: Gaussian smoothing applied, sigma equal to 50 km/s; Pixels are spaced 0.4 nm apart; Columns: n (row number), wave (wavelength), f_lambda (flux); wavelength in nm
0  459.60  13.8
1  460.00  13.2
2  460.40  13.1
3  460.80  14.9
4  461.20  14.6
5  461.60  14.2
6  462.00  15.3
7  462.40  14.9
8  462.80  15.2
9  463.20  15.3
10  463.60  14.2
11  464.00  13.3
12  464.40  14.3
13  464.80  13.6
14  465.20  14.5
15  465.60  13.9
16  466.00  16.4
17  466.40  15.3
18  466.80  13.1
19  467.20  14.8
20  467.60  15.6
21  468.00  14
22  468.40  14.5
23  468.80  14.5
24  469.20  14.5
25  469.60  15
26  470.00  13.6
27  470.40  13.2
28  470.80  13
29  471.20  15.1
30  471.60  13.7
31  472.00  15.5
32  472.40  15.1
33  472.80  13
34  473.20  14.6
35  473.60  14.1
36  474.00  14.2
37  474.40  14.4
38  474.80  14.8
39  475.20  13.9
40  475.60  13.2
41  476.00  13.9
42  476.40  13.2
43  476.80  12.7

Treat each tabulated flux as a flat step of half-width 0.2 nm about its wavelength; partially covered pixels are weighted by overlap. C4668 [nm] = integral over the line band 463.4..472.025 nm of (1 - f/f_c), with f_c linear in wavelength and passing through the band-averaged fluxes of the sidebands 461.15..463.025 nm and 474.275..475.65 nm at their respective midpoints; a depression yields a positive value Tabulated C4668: 0.14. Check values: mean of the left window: 14.9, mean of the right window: 14.2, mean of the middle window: 14.3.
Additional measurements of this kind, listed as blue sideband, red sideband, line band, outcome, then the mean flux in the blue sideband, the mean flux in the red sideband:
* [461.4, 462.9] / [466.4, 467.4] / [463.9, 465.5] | 0.06 nm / 14.9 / 14.2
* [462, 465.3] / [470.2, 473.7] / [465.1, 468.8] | -0.09 nm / 14.5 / 14.1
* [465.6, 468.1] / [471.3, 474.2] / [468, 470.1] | 0.03 nm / 14.8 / 14.3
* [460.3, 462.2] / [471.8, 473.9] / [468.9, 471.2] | 0.07 nm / 14.5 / 14.4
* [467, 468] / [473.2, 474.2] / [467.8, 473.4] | 0.14 nm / 15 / 14.2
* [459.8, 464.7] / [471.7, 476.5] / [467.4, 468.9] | -0.04 nm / 14.4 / 14.2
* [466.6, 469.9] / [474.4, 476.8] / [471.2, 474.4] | -0.08 nm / 14.5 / 13.8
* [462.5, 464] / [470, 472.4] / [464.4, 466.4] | -0.01 nm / 14.7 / 14.1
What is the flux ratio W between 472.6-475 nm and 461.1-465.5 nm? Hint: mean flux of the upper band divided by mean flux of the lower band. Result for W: 1.0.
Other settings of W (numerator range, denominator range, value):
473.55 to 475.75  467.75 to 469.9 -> 0.97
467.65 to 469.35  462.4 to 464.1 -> 0.99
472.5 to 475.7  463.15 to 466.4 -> 0.97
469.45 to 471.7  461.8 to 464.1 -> 0.94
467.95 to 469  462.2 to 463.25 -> 0.95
